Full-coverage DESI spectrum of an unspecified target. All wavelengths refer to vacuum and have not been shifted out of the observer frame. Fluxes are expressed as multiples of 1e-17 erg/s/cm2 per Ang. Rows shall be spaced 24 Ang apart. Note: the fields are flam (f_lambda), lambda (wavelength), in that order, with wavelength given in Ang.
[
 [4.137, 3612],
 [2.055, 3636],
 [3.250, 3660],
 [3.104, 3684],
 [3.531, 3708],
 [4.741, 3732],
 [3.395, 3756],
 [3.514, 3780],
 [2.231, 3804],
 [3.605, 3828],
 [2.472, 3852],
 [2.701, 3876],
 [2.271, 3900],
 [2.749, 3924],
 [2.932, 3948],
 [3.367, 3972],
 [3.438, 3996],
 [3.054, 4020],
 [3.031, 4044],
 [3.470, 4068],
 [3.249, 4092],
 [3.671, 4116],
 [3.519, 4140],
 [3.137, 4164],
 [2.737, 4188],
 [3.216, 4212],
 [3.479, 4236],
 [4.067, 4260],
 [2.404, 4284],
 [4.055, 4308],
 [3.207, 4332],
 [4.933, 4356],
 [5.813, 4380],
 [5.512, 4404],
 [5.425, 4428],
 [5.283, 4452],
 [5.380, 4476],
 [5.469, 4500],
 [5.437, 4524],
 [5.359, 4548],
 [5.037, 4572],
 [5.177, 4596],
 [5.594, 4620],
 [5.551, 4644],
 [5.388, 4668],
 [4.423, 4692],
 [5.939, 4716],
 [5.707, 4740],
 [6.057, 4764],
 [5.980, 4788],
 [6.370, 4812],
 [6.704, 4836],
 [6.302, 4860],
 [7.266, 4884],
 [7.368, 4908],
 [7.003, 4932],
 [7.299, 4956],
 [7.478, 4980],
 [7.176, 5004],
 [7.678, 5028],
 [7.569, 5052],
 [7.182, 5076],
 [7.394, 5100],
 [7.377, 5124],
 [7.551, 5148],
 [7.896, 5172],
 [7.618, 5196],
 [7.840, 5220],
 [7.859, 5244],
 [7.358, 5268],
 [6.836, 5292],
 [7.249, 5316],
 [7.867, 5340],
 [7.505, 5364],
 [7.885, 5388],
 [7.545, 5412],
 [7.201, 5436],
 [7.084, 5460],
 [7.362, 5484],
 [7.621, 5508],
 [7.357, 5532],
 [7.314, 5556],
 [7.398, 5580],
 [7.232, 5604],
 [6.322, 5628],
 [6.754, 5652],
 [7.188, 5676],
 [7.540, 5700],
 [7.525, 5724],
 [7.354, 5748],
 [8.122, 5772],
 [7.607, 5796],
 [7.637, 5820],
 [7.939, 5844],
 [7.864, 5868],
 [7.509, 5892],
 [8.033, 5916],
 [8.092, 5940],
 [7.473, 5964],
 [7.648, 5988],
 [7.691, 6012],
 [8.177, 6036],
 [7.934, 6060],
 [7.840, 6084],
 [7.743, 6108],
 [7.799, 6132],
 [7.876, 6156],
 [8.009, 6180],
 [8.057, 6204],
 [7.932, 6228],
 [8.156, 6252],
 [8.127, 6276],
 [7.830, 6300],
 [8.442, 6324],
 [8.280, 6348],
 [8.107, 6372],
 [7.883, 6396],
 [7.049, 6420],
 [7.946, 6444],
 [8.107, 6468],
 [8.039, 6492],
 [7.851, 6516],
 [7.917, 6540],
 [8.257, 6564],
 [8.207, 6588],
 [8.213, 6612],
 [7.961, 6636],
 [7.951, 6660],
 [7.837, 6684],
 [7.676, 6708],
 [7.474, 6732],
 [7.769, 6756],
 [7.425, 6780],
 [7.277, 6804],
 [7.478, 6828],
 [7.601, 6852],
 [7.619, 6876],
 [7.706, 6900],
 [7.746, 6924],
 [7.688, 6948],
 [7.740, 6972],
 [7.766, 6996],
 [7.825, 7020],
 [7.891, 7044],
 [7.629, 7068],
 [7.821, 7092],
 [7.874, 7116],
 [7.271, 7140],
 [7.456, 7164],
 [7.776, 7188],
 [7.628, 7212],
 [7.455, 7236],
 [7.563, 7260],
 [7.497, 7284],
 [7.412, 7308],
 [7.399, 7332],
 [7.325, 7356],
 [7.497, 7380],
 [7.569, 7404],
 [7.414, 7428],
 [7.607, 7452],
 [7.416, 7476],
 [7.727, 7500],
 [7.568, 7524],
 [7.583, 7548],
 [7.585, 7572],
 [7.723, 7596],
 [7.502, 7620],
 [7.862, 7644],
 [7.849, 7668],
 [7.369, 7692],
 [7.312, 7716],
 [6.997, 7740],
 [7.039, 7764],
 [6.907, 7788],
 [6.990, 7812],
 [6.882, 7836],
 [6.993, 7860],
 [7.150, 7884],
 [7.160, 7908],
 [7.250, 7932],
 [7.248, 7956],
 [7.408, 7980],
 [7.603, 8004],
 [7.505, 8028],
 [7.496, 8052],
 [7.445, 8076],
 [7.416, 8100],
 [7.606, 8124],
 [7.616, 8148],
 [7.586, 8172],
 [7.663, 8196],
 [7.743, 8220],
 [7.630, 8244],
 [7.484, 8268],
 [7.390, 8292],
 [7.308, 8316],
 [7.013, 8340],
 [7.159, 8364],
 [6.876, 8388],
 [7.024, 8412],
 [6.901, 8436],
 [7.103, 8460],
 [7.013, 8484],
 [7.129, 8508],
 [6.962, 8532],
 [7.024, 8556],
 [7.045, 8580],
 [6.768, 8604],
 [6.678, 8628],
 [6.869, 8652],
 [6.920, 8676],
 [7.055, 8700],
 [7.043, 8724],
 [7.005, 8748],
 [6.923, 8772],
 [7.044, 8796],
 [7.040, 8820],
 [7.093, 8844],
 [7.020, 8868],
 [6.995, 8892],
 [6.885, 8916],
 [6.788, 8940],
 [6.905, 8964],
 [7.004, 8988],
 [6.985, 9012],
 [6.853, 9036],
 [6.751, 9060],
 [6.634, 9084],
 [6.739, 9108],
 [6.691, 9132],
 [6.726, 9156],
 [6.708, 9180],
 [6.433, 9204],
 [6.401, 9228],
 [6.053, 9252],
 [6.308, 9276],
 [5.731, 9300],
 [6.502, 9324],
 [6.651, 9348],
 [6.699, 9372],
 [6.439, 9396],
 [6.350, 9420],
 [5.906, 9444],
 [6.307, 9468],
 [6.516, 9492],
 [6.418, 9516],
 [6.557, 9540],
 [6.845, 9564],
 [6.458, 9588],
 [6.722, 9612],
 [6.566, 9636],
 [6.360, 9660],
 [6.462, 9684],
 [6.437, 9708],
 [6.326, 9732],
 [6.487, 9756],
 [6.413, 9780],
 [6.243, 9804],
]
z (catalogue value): 0.089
